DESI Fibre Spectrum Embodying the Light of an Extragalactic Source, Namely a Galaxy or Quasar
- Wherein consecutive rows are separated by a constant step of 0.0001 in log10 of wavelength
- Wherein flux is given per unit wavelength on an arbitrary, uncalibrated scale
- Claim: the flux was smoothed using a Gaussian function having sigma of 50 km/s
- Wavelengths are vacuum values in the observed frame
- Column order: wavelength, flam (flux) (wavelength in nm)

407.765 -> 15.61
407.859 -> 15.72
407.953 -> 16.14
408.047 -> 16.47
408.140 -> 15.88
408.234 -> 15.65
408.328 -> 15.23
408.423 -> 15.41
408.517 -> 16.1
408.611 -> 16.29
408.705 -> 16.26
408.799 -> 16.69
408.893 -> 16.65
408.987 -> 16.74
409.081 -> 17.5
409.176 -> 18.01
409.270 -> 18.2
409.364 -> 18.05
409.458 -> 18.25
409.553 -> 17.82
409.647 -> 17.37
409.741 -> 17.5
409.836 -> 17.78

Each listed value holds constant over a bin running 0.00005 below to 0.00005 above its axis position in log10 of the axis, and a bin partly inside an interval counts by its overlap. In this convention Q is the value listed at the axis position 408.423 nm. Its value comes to 15.41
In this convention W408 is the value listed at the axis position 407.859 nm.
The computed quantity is 15.72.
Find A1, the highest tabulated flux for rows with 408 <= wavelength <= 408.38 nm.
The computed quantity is 16.47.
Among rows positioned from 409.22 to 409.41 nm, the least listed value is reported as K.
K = 18.05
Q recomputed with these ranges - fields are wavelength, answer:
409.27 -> 18.2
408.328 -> 15.23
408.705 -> 16.26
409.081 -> 17.5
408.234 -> 15.65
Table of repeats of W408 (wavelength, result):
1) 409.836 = 17.78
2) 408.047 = 16.47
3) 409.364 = 18.05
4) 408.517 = 16.1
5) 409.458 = 18.25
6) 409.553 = 17.82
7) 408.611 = 16.29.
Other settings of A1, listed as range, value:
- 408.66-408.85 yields 16.69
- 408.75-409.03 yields 16.74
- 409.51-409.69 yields 17.82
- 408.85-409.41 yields 18.2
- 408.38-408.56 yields 16.1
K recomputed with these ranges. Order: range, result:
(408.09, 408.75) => 15.23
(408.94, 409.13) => 16.74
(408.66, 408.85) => 16.26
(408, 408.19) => 15.88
